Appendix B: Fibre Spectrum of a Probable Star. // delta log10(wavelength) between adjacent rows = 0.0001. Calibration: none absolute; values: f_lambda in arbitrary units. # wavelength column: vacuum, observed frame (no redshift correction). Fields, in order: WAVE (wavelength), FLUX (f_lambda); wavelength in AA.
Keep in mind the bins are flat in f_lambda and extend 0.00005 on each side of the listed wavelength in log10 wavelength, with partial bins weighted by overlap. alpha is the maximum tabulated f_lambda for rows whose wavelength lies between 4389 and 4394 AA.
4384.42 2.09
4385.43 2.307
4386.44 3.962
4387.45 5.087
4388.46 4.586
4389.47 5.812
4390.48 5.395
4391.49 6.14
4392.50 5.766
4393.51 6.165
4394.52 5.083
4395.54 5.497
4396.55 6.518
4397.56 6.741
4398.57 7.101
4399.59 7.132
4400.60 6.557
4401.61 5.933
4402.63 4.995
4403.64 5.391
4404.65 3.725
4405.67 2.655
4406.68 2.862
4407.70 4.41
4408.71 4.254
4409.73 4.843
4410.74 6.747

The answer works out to 6.165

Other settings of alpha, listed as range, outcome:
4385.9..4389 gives 5.087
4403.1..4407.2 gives 5.391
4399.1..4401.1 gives 7.132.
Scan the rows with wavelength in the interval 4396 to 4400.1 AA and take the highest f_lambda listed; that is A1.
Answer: 7.132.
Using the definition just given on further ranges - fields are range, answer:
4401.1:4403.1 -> 5.933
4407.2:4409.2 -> 4.41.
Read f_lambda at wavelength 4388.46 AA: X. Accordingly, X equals 4.586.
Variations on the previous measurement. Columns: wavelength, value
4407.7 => 4.41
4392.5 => 5.766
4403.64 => 5.391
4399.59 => 7.132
